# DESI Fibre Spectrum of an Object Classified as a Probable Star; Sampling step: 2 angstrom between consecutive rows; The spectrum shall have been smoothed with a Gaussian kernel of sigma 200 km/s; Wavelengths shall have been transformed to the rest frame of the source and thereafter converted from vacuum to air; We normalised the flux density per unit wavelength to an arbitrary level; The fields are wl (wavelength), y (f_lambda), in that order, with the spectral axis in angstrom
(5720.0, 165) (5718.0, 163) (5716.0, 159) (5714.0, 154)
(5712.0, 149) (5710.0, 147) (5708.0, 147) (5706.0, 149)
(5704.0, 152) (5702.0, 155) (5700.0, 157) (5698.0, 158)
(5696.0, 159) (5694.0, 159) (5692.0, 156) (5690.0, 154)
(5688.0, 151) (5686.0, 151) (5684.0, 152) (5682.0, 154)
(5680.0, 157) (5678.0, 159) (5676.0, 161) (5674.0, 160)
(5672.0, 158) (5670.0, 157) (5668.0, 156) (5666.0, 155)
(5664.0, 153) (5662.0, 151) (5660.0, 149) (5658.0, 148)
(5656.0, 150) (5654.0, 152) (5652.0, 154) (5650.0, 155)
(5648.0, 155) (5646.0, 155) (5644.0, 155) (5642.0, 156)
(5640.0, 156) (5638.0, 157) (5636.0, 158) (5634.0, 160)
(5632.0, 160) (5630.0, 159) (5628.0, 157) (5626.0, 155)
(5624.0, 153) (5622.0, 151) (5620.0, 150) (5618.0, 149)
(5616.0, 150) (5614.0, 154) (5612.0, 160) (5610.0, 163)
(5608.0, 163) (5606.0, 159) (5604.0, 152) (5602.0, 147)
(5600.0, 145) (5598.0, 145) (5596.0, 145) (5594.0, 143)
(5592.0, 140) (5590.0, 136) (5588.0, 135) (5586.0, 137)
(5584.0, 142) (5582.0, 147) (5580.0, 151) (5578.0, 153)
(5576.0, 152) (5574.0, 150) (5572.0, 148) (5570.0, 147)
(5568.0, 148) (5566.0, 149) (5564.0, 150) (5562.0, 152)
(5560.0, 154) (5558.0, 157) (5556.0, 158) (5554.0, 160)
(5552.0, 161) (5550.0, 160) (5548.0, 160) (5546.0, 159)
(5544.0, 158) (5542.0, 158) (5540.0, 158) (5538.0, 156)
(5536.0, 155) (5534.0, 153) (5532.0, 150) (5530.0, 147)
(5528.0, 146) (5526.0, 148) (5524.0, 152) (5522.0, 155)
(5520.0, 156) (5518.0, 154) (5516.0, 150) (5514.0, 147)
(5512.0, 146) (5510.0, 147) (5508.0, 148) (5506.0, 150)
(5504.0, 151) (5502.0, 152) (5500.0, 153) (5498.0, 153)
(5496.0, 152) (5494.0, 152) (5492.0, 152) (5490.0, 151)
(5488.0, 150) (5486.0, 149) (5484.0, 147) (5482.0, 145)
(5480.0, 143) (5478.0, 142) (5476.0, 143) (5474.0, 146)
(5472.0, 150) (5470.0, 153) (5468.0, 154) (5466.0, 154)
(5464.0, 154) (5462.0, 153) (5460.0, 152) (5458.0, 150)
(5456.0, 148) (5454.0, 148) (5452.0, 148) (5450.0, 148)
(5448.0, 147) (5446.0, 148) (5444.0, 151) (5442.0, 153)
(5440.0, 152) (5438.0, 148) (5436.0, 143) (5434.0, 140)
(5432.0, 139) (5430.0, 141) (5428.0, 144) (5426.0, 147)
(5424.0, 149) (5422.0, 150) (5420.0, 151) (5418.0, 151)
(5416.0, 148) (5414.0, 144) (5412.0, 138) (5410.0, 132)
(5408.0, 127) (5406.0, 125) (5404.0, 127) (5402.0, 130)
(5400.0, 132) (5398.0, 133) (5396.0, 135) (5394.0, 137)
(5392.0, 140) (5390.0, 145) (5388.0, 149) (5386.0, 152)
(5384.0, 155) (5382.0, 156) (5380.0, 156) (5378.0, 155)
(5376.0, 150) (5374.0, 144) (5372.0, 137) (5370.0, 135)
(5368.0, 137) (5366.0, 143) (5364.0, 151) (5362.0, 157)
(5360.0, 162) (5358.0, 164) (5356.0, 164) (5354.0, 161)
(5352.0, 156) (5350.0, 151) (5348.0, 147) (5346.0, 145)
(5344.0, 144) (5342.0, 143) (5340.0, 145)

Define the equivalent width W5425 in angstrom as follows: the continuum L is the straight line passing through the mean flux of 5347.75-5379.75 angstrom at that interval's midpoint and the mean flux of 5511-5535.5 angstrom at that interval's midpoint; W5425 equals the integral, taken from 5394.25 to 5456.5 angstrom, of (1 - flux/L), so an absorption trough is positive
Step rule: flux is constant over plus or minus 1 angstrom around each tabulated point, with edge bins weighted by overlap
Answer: 3.5 angstrom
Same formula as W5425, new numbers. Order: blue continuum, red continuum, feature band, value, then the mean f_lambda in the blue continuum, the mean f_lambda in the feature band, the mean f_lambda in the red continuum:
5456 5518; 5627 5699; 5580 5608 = 1.50 angstrom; 150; 145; 155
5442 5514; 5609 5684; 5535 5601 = 0.82 angstrom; 149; 151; 155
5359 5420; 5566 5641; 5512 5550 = -1.37 angstrom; 143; 153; 151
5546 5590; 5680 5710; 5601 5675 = -1.21 angstrom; 151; 155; 154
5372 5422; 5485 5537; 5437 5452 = -0.38 angstrom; 142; 149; 151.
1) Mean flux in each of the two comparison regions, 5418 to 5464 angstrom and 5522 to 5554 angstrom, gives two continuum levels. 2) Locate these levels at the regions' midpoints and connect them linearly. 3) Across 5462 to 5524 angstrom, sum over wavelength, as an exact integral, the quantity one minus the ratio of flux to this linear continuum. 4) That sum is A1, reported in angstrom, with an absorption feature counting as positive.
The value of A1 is 0.66 angstrom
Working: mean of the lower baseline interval 148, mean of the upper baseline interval 155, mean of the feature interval 150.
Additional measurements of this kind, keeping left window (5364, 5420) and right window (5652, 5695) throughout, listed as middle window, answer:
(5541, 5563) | -1.3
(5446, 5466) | -0.7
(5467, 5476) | -0.3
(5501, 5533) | -0.6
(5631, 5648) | -0.5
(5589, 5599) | 0.6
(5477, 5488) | 0.0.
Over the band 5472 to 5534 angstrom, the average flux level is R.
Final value 149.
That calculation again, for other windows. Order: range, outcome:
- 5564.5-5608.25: 147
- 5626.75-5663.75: 155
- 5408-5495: 147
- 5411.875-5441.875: 146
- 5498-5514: 150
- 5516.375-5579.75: 154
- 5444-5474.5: 150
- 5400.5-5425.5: 139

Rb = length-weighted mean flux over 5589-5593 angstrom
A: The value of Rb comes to 138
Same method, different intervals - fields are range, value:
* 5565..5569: 148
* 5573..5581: 152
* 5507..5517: 148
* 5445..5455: 148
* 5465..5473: 153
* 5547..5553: 160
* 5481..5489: 148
